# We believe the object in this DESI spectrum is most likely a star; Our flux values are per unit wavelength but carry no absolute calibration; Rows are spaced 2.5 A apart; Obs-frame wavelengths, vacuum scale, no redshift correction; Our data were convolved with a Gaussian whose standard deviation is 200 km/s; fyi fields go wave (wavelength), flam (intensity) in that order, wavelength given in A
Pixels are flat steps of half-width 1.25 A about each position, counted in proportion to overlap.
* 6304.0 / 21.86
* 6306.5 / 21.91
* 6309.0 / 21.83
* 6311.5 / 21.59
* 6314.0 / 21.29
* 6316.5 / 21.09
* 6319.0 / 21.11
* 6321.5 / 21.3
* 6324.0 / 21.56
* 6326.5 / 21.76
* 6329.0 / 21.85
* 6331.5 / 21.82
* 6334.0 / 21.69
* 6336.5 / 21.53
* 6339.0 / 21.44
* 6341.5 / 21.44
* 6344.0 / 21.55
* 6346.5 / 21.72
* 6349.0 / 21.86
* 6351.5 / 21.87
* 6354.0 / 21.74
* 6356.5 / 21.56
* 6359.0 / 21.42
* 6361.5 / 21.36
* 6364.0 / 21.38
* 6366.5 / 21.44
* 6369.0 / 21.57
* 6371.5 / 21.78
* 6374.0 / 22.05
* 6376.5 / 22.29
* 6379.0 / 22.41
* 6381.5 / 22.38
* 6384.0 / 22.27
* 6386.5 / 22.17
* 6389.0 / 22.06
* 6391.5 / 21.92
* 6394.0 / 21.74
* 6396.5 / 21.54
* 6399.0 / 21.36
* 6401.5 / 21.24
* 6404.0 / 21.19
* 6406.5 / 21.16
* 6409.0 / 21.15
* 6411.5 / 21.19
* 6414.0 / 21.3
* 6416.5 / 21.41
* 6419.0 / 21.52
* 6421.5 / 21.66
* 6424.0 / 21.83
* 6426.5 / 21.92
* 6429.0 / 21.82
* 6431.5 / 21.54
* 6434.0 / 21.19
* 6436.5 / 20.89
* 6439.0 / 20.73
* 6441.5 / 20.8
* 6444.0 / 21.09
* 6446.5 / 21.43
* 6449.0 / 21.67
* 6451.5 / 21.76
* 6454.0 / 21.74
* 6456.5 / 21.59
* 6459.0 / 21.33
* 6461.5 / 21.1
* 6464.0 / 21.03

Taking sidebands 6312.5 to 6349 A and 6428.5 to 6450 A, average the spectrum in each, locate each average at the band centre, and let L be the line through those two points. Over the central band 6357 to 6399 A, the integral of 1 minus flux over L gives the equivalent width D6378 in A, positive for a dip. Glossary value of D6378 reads -0.9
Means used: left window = 21.5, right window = 21.2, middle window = 21.8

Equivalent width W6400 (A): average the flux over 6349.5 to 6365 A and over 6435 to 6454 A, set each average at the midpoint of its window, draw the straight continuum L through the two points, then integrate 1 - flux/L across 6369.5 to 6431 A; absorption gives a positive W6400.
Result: -0.9 A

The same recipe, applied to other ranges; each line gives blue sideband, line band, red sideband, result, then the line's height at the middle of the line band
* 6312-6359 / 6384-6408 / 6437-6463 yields -0.2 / 21.4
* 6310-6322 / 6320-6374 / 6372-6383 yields 0.4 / 21.8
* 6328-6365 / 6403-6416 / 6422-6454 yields 0.2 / 21.5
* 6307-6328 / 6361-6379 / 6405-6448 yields -0.3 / 21.4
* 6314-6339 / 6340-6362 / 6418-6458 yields -0.1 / 21.5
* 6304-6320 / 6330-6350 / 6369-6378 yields 0.1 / 21.7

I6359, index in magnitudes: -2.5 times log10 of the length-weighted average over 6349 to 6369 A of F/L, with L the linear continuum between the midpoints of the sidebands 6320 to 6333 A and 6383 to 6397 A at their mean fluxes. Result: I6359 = 0.01 mag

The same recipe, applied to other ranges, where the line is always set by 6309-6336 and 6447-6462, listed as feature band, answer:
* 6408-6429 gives 0.00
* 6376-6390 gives -0.04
